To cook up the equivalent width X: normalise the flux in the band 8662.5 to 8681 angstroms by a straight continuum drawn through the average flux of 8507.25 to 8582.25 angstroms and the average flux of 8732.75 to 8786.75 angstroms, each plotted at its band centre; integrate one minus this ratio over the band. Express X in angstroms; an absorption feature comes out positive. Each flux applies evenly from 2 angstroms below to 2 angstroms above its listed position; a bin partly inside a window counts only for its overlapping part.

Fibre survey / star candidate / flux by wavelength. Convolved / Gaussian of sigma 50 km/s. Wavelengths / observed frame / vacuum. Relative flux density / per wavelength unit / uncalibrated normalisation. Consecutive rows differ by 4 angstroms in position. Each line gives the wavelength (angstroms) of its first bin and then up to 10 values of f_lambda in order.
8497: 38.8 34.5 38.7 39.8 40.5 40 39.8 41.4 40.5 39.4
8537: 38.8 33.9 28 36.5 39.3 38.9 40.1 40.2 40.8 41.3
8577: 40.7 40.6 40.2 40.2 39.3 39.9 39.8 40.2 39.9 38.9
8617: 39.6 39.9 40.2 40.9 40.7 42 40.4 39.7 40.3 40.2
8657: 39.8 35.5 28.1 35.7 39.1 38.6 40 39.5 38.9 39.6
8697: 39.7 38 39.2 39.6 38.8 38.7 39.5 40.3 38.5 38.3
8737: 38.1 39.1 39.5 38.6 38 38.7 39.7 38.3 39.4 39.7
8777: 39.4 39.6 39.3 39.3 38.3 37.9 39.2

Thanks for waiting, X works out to 1.5 angstroms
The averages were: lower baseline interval 39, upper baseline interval 39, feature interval 35.9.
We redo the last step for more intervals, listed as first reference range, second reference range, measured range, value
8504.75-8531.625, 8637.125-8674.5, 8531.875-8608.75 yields 0.8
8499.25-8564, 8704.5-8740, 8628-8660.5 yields -1.3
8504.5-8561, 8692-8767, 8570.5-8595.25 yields -1.2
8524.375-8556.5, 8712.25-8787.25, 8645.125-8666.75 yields 0.6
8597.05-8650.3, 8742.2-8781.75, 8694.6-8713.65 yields 0.2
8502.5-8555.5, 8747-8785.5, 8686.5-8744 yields -0.2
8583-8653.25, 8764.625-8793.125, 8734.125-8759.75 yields 0.5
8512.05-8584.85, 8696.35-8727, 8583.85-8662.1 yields -1.7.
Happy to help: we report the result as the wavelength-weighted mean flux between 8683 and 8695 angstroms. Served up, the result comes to 39.3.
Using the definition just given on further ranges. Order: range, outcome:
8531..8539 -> 39.1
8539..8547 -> 30.9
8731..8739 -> 38.2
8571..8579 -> 41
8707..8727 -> 39.4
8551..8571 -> 39.9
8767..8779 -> 39.5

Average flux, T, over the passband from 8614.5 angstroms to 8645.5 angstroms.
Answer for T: 40.4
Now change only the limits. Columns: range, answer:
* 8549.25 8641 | 40.1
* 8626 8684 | 38.7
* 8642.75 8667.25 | 37.3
